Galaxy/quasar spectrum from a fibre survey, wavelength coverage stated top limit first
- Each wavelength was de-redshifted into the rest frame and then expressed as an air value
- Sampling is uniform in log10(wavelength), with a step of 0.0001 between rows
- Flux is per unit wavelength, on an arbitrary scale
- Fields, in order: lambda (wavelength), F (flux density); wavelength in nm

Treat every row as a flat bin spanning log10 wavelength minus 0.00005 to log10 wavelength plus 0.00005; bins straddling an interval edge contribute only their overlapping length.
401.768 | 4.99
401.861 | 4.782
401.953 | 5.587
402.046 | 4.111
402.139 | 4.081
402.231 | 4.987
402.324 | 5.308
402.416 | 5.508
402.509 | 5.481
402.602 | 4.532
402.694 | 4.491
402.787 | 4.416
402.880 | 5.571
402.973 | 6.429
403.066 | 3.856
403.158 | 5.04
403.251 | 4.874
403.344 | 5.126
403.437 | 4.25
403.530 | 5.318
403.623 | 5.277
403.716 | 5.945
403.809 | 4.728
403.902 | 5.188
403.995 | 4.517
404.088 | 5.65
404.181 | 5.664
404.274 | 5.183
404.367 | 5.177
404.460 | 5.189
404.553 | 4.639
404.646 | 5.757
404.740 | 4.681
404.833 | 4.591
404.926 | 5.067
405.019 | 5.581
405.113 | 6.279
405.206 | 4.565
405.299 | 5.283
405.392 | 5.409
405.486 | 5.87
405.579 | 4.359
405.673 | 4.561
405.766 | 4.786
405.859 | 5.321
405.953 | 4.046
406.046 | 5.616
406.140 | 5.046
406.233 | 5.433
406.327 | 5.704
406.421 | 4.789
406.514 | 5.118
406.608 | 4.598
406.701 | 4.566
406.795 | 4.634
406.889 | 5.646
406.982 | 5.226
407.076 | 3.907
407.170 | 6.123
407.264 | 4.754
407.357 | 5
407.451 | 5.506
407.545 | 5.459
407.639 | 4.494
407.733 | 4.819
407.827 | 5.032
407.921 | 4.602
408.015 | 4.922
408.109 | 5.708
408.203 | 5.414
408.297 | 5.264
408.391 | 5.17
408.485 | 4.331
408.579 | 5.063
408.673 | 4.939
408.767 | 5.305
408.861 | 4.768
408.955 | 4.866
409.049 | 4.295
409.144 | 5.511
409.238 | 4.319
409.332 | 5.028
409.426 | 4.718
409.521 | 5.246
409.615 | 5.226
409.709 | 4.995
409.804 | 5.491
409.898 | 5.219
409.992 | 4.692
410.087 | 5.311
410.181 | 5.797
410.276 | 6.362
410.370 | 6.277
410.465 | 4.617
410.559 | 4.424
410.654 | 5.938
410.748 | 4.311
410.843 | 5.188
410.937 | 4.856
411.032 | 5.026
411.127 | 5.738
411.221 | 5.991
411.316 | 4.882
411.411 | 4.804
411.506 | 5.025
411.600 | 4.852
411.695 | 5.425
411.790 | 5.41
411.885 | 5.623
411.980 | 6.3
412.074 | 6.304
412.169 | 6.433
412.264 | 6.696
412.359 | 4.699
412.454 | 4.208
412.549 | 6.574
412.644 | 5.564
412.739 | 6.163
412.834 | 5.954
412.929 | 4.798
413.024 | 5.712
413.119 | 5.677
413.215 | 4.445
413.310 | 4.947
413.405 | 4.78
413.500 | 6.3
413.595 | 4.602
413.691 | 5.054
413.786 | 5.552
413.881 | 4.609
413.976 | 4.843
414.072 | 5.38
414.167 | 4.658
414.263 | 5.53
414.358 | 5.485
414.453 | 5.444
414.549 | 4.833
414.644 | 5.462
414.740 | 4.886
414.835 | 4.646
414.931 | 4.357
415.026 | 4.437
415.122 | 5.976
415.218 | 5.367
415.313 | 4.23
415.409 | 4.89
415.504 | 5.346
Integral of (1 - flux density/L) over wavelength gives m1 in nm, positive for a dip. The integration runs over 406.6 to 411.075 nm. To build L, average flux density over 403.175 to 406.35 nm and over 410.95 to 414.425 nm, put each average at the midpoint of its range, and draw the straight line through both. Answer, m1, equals 0.17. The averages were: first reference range 5.13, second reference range 5.38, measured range 5.07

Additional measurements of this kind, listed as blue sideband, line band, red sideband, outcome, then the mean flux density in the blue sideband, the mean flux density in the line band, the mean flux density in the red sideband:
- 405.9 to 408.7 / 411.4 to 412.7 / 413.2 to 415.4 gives -0.143 nm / 5.03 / 5.59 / 5.04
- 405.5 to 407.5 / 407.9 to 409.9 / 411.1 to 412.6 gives 0.089 nm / 5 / 5.02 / 5.56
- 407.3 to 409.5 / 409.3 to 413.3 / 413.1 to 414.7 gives -0.247 nm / 4.98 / 5.38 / 5.14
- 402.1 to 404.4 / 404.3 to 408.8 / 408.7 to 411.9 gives 0.035 nm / 5.07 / 5.07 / 5.16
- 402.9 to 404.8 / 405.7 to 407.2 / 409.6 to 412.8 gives 0.062 nm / 5.13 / 5.02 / 5.43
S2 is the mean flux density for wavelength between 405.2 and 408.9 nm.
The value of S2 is 5.03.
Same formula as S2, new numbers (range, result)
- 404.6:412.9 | 5.2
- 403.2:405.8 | 5.13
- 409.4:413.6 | 5.38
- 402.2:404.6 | 5.09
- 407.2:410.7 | 5.11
